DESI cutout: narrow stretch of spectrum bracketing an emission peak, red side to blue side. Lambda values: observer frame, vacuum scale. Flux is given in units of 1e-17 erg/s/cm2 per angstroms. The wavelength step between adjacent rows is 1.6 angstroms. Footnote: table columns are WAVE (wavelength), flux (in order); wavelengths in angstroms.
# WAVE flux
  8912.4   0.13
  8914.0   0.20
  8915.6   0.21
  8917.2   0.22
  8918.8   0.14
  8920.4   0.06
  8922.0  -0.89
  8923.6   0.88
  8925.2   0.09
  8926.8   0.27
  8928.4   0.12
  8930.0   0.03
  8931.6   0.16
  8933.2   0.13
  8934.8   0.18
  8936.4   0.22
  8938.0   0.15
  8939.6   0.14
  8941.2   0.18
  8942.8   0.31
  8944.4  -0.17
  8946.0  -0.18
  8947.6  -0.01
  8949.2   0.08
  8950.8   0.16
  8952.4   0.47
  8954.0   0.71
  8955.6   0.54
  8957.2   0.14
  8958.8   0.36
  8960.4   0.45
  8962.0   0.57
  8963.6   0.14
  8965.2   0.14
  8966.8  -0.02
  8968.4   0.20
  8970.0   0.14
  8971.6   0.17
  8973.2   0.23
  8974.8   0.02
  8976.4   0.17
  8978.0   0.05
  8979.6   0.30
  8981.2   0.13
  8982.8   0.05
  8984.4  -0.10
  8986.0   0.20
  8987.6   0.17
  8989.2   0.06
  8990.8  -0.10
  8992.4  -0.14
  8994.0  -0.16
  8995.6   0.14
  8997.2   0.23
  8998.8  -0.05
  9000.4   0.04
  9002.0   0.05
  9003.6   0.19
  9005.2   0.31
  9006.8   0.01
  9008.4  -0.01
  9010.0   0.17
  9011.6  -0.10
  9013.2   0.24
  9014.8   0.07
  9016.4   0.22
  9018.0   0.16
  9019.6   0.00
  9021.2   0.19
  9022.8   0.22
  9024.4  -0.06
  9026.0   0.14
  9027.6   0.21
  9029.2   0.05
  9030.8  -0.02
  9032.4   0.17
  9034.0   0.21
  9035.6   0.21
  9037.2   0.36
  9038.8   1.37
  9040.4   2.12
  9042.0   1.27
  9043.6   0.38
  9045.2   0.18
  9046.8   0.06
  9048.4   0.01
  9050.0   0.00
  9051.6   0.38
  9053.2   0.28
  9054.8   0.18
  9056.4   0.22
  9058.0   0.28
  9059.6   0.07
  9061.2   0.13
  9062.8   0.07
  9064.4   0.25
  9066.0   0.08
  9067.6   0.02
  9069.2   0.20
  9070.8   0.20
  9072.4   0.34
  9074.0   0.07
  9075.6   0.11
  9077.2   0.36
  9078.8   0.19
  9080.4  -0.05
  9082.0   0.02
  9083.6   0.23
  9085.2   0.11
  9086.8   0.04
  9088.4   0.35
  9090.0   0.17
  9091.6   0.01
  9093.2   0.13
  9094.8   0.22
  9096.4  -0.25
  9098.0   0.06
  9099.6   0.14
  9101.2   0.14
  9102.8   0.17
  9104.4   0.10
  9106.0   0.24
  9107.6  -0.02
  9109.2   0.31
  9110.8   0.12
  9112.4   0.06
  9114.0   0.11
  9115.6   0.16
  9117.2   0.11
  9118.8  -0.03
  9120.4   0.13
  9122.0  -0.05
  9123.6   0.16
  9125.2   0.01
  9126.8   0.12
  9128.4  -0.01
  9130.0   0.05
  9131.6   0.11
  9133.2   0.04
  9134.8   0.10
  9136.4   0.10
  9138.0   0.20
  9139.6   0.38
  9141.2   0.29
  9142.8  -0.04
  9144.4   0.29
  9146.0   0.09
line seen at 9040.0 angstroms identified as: [O III] 5007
